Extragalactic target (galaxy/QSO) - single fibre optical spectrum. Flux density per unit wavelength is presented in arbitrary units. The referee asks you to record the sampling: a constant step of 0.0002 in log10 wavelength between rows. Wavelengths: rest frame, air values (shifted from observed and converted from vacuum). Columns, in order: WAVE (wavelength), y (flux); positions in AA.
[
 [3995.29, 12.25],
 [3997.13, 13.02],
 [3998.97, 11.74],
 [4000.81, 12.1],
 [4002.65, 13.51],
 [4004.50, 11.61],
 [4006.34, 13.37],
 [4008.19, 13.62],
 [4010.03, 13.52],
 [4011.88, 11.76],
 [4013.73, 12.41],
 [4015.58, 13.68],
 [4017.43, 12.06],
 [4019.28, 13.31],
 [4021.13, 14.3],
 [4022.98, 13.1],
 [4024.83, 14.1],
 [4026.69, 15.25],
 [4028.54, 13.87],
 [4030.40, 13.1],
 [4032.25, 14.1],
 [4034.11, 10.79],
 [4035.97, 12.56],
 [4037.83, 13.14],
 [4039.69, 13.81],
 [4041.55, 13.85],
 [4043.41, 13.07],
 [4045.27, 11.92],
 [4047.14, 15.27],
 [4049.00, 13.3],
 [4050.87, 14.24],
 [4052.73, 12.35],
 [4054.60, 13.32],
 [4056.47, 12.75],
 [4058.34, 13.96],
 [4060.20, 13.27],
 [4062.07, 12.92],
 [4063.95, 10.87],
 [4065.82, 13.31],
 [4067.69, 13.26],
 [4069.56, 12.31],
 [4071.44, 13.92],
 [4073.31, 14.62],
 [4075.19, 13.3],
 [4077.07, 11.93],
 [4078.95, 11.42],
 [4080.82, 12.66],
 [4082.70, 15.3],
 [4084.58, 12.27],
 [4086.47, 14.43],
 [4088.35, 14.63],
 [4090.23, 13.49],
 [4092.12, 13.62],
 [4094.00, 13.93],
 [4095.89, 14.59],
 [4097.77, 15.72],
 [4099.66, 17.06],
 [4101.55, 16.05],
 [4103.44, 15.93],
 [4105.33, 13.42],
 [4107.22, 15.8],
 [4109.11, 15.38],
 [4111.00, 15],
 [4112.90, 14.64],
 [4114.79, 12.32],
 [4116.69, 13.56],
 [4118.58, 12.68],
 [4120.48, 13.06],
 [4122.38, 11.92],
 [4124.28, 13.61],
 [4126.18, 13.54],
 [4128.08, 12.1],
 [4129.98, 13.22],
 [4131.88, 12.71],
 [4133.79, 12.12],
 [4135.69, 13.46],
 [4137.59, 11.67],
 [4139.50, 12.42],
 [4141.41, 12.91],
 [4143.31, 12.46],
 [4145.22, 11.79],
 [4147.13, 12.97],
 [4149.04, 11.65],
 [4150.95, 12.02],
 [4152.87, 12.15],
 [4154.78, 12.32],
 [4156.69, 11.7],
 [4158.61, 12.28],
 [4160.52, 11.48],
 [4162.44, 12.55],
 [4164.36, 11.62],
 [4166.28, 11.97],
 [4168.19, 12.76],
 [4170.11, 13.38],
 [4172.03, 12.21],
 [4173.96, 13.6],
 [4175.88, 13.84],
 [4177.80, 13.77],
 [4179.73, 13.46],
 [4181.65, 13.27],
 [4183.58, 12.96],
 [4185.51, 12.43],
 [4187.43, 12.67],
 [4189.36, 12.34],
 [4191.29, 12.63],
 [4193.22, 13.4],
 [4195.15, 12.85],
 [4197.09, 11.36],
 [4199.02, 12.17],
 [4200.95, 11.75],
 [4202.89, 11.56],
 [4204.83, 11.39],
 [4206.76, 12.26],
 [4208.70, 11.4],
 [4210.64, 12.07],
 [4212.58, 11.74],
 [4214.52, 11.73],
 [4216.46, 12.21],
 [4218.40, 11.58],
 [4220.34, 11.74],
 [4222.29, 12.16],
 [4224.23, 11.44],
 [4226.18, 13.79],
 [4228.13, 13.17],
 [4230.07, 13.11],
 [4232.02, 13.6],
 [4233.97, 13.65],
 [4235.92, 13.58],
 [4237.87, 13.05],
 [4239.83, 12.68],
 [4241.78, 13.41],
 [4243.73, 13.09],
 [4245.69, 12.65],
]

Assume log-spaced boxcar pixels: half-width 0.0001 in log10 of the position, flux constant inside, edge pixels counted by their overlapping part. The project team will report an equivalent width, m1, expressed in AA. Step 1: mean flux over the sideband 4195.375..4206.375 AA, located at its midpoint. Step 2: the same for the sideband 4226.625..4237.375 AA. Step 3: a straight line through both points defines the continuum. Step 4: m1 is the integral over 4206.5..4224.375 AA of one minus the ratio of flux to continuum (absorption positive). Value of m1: 1.0 AA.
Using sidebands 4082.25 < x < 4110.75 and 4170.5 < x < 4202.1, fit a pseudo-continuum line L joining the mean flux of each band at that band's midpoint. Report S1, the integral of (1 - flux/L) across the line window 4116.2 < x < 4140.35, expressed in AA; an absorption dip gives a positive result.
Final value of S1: 2.3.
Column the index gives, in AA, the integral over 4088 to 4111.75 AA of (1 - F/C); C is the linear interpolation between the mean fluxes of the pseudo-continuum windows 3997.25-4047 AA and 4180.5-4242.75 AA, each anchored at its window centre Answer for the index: -4.0 AA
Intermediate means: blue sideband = 13.1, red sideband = 12.5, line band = 15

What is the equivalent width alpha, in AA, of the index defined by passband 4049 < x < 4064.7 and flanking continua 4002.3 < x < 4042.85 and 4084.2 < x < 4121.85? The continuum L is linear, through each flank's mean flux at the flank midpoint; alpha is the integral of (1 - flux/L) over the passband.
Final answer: 0.8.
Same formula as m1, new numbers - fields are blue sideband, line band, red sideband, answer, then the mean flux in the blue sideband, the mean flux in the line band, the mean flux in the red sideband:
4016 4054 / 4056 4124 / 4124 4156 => -4.5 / 13.4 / 13.8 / 12.5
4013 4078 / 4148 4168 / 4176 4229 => 1.0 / 13.2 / 12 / 12.4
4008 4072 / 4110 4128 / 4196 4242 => -0.7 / 13.2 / 13.3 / 12.3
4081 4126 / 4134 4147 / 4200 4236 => 1.1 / 14.2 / 12.5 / 12.3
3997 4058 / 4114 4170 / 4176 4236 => 1.2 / 13.2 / 12.5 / 12.5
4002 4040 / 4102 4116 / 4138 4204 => -2.1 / 13.2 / 14.7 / 12.5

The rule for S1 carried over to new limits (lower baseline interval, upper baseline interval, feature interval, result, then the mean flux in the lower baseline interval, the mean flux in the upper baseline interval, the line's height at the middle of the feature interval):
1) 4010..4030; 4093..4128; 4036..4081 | 2.13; 13.4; 14.3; 13.8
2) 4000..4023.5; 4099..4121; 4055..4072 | 1.06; 13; 14.6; 13.8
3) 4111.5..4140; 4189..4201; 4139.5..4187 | 0.26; 12.9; 12.4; 12.6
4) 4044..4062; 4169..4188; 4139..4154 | 1.04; 13.4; 13.2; 13.2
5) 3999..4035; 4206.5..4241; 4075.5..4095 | -0.70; 13.1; 12.5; 12.9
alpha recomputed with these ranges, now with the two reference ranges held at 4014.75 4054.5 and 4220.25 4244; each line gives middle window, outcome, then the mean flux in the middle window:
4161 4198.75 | 1.0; 12.8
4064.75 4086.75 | 0.2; 13.2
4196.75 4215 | 1.8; 11.8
